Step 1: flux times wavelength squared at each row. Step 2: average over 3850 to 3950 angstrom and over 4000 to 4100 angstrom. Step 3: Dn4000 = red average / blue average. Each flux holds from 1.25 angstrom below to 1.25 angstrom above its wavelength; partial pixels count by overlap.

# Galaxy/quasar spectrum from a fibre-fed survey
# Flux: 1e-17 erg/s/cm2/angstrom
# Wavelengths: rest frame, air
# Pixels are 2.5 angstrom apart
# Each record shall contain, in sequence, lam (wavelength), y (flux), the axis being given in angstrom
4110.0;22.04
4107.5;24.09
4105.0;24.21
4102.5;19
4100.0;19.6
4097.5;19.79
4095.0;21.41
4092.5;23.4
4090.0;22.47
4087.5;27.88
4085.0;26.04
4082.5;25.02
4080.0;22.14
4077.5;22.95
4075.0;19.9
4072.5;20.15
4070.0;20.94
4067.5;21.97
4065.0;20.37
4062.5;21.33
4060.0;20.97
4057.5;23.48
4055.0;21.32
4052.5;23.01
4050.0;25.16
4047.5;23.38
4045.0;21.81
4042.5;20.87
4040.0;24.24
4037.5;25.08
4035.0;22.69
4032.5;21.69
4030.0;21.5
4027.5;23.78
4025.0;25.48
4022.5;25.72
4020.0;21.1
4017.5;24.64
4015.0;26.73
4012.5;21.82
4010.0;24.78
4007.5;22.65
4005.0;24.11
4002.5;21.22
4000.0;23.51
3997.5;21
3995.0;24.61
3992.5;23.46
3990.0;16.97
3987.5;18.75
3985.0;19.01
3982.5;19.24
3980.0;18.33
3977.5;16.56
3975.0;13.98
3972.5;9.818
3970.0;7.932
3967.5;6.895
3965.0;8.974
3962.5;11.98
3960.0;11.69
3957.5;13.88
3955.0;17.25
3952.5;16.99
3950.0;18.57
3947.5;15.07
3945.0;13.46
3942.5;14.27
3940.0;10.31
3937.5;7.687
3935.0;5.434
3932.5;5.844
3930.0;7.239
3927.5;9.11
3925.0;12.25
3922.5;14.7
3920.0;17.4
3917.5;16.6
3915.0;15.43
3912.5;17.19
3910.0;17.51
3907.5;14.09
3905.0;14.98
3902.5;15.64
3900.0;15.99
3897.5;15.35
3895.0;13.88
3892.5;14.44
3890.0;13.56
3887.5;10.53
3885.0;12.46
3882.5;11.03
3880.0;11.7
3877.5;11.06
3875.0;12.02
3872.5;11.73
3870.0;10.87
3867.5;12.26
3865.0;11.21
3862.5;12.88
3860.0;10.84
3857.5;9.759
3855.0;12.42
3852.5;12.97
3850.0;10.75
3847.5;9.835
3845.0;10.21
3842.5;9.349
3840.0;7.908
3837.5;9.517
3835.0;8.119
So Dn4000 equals 1.9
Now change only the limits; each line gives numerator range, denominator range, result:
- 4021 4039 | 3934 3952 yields 1.99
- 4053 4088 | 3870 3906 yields 1.87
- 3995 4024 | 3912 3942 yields 2.12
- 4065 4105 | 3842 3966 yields 1.92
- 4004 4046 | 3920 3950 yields 2.21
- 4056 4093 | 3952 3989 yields 1.69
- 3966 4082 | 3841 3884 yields 2.04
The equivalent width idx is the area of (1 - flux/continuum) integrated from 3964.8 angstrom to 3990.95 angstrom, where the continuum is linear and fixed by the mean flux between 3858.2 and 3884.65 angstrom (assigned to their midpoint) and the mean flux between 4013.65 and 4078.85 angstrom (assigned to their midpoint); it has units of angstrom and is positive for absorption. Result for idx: 5.8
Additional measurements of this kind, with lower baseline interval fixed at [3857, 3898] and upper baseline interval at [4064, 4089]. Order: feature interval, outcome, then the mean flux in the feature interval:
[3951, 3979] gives 7.1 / 12.5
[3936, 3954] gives 2.4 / 13.7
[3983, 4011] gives -4.9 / 21.7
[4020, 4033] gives -2.2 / 23.5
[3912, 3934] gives 2.7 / 12.6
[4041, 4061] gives -1.1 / 22.5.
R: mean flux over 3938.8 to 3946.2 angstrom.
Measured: 12.7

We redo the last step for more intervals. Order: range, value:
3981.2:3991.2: 18.5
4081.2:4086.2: 25.5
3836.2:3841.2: 8.71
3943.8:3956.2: 16.3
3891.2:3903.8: 15.1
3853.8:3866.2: 11.4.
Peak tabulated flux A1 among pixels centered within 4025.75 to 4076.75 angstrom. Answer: 25.16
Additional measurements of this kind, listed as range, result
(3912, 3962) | 18.57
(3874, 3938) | 17.51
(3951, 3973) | 17.25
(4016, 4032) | 25.72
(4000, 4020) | 26.73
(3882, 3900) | 15.99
